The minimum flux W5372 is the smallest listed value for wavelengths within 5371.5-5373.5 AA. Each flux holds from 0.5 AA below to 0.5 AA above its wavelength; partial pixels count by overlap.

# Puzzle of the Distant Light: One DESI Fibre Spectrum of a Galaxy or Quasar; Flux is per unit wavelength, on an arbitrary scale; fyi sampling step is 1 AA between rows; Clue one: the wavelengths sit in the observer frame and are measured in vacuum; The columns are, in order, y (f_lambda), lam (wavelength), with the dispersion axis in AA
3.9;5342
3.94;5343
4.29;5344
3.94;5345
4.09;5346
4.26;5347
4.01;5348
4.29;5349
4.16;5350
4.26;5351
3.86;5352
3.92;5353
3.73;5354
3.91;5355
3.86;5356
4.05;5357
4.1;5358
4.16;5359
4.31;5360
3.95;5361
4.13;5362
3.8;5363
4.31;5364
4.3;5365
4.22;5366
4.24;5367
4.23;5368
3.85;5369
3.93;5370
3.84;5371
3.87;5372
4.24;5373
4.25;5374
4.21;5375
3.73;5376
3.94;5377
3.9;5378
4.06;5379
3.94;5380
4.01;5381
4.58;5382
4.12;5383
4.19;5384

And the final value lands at 3.87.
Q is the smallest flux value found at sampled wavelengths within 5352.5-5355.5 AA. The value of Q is 3.73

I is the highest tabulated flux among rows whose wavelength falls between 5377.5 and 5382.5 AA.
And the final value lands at 4.58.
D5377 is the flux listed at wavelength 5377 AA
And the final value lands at 3.94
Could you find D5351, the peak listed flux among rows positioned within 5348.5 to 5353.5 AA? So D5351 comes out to 4.29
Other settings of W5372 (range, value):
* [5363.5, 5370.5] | 3.85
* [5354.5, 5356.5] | 3.86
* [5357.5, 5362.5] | 3.95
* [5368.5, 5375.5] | 3.84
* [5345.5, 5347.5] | 4.09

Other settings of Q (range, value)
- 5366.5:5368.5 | 4.23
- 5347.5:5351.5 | 4.01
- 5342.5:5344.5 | 3.94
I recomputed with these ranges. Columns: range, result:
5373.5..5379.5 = 4.25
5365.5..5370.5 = 4.24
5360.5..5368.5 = 4.31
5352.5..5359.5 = 4.16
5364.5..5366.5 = 4.3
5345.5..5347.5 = 4.26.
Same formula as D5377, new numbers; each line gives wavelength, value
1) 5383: 4.12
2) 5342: 3.9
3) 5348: 4.01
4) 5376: 3.73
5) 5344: 4.29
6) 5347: 4.26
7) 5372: 3.87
